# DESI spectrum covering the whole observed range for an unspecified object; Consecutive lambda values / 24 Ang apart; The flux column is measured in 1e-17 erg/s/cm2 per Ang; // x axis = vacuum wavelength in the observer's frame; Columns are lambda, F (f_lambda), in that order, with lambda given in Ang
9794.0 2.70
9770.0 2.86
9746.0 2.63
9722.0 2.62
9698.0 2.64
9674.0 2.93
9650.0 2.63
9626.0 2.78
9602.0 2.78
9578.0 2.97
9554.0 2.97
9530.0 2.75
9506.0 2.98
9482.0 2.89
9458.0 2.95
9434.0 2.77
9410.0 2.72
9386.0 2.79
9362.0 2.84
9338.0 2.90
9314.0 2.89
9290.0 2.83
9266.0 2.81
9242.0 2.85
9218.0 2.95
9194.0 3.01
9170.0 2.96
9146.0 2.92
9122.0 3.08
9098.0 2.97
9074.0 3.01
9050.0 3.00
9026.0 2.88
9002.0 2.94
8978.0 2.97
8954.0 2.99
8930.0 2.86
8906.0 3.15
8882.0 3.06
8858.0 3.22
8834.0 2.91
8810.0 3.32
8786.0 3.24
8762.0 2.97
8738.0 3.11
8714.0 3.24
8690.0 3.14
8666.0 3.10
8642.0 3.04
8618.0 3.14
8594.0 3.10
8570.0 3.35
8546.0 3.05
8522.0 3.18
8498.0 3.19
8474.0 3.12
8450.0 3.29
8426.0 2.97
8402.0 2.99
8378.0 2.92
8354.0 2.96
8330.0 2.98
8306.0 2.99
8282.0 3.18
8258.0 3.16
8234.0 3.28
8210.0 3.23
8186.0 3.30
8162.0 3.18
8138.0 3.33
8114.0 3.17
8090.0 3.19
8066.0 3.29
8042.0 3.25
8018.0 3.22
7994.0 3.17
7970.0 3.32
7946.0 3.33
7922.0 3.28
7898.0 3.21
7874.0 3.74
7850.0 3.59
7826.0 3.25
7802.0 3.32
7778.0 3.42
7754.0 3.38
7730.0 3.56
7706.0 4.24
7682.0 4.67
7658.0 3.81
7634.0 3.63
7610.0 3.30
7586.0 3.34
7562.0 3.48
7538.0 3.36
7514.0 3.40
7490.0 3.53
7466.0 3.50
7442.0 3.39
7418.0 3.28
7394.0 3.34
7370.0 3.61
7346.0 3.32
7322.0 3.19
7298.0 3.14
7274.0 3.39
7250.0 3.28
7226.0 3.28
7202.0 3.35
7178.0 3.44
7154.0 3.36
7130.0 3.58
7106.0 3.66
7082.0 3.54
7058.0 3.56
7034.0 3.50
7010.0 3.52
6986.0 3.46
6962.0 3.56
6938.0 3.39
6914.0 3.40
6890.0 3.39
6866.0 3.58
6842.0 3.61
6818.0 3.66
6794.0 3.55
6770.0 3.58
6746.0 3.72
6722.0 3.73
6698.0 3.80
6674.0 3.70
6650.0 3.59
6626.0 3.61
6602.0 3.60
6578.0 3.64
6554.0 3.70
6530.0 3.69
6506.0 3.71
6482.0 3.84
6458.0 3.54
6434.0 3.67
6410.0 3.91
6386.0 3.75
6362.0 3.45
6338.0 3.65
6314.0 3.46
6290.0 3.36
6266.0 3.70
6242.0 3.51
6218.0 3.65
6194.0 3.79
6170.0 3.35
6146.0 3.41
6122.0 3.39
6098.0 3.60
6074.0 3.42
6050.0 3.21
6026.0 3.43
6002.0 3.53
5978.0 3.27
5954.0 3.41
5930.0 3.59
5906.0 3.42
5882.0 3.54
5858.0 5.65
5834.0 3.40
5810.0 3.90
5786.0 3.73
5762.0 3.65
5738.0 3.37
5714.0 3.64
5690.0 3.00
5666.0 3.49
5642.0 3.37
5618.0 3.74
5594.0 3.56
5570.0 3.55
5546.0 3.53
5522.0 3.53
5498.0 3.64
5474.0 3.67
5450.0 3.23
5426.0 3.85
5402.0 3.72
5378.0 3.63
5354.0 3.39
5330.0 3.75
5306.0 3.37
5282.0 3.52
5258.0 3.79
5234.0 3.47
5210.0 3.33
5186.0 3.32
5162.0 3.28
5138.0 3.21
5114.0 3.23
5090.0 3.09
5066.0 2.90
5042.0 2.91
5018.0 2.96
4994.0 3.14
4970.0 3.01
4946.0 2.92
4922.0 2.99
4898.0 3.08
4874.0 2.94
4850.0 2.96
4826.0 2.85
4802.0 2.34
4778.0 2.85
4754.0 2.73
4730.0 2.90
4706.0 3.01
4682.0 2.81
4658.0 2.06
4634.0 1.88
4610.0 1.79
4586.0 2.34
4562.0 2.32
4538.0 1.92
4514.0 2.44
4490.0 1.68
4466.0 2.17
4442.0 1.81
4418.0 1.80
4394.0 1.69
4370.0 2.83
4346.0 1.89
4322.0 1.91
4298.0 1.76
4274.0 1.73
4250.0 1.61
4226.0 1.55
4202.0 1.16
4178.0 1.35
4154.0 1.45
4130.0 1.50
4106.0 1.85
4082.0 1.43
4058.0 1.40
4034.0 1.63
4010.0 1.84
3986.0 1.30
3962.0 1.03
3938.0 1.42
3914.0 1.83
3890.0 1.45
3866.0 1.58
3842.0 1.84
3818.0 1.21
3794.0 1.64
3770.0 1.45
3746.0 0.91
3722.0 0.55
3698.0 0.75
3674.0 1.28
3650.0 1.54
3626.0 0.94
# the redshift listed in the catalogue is 0.17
